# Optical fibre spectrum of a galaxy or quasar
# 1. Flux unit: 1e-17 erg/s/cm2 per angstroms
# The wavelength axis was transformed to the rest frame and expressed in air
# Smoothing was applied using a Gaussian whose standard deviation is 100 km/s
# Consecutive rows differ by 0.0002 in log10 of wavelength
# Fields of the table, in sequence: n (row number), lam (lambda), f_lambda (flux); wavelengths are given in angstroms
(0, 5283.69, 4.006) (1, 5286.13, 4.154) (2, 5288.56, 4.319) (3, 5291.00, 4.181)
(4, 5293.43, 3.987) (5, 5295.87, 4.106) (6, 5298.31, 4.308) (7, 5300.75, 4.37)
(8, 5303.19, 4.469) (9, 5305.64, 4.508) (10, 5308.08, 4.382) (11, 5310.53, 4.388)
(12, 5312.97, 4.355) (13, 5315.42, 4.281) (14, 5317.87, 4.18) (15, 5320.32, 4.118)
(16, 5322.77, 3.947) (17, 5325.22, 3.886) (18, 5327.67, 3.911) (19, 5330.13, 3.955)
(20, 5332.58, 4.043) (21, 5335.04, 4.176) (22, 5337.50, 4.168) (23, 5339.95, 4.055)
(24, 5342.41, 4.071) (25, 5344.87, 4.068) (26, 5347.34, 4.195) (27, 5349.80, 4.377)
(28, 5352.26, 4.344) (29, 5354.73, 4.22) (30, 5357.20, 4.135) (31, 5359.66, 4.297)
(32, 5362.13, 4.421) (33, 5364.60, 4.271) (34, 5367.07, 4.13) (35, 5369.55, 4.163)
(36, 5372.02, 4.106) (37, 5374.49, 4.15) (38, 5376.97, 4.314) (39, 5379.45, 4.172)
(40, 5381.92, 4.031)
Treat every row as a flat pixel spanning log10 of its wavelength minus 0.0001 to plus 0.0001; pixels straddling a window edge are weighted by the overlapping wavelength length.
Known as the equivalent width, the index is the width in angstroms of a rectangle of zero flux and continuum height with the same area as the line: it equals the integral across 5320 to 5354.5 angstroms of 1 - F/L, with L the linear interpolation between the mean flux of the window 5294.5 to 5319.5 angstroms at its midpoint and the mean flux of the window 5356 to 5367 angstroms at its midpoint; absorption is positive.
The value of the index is 1.59 angstroms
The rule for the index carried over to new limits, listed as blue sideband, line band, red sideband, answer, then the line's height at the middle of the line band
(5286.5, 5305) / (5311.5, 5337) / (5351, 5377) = 0.91 angstroms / 4.24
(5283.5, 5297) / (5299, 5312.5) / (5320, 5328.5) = -1.21 angstroms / 4.05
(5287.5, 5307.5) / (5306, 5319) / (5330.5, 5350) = -0.32 angstroms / 4.23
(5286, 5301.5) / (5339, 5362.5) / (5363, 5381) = -0.11 angstroms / 4.19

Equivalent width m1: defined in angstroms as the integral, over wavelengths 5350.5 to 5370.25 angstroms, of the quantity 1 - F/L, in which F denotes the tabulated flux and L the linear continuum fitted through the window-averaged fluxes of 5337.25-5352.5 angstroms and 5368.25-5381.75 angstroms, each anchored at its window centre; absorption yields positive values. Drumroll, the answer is -0.38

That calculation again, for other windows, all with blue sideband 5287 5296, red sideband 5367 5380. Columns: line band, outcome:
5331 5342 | 0.2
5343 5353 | -0.1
